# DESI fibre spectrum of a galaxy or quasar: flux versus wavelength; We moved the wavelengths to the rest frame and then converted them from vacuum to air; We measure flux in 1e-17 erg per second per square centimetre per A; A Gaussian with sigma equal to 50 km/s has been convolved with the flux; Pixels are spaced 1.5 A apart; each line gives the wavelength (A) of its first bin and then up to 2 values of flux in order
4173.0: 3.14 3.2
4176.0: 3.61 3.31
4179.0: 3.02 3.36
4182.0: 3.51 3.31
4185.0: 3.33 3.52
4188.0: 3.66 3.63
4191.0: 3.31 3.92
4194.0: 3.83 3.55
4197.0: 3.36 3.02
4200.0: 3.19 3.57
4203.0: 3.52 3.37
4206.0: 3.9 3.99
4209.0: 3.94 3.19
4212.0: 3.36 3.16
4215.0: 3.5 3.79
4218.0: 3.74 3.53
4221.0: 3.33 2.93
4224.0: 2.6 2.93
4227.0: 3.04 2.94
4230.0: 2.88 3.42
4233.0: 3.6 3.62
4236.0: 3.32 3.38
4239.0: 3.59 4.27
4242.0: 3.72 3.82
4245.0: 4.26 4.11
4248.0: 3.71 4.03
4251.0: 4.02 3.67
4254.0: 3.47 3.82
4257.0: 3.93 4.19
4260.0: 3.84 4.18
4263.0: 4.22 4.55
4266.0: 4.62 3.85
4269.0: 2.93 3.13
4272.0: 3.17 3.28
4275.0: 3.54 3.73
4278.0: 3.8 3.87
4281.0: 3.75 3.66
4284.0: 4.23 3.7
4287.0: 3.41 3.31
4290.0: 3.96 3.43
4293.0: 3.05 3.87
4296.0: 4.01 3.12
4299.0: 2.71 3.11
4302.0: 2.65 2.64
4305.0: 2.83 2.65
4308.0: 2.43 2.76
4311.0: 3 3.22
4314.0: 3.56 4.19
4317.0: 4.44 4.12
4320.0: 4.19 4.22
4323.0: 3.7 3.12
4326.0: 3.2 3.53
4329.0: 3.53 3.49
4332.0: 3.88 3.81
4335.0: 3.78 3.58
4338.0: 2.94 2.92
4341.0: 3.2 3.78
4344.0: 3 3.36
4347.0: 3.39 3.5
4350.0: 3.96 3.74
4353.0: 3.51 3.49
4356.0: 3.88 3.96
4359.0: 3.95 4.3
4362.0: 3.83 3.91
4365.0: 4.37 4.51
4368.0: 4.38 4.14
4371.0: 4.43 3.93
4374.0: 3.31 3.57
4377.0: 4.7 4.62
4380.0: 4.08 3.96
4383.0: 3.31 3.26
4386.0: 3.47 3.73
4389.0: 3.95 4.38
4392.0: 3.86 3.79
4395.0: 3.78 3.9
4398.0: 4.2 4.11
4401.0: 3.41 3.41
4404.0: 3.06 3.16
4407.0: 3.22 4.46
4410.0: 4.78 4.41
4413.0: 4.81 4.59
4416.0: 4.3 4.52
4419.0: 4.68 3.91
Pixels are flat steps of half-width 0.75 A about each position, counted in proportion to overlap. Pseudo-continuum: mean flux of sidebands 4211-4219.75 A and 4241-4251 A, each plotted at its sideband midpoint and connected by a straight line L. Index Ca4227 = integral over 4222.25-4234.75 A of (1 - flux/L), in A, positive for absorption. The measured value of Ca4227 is 2.1 A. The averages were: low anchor 3.5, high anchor 3.96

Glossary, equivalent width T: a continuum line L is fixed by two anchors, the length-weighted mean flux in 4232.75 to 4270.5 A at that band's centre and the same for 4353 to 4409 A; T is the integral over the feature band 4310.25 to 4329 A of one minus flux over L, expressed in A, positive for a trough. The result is 0.8 A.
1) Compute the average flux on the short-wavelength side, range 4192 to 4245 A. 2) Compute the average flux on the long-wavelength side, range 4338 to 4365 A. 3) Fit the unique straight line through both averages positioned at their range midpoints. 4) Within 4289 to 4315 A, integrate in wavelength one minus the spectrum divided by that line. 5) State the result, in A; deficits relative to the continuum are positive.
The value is 3.2 A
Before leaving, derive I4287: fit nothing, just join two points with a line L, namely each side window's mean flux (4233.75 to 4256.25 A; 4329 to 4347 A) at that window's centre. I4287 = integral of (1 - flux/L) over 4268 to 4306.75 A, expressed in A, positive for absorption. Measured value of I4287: 2.7 A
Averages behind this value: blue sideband 3.79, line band 3.38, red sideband 3.43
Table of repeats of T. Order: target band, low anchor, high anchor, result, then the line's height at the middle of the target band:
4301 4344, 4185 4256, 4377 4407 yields 3.24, 3.67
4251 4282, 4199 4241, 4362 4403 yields -1.94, 3.56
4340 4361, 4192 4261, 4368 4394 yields 1.24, 3.85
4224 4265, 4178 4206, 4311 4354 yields -2.24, 3.51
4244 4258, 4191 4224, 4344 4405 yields -1.24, 3.58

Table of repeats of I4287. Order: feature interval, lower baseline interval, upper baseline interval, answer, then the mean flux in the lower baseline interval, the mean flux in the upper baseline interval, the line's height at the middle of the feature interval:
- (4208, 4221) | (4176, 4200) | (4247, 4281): 0.2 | 3.44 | 3.8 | 3.57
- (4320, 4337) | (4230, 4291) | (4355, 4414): 1.0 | 3.75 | 3.96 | 3.87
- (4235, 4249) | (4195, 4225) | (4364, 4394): -1.1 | 3.42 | 3.99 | 3.53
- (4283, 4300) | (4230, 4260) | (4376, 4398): 1.3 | 3.77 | 3.92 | 3.82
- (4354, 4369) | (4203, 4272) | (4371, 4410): -1.1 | 3.62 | 3.82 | 3.78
